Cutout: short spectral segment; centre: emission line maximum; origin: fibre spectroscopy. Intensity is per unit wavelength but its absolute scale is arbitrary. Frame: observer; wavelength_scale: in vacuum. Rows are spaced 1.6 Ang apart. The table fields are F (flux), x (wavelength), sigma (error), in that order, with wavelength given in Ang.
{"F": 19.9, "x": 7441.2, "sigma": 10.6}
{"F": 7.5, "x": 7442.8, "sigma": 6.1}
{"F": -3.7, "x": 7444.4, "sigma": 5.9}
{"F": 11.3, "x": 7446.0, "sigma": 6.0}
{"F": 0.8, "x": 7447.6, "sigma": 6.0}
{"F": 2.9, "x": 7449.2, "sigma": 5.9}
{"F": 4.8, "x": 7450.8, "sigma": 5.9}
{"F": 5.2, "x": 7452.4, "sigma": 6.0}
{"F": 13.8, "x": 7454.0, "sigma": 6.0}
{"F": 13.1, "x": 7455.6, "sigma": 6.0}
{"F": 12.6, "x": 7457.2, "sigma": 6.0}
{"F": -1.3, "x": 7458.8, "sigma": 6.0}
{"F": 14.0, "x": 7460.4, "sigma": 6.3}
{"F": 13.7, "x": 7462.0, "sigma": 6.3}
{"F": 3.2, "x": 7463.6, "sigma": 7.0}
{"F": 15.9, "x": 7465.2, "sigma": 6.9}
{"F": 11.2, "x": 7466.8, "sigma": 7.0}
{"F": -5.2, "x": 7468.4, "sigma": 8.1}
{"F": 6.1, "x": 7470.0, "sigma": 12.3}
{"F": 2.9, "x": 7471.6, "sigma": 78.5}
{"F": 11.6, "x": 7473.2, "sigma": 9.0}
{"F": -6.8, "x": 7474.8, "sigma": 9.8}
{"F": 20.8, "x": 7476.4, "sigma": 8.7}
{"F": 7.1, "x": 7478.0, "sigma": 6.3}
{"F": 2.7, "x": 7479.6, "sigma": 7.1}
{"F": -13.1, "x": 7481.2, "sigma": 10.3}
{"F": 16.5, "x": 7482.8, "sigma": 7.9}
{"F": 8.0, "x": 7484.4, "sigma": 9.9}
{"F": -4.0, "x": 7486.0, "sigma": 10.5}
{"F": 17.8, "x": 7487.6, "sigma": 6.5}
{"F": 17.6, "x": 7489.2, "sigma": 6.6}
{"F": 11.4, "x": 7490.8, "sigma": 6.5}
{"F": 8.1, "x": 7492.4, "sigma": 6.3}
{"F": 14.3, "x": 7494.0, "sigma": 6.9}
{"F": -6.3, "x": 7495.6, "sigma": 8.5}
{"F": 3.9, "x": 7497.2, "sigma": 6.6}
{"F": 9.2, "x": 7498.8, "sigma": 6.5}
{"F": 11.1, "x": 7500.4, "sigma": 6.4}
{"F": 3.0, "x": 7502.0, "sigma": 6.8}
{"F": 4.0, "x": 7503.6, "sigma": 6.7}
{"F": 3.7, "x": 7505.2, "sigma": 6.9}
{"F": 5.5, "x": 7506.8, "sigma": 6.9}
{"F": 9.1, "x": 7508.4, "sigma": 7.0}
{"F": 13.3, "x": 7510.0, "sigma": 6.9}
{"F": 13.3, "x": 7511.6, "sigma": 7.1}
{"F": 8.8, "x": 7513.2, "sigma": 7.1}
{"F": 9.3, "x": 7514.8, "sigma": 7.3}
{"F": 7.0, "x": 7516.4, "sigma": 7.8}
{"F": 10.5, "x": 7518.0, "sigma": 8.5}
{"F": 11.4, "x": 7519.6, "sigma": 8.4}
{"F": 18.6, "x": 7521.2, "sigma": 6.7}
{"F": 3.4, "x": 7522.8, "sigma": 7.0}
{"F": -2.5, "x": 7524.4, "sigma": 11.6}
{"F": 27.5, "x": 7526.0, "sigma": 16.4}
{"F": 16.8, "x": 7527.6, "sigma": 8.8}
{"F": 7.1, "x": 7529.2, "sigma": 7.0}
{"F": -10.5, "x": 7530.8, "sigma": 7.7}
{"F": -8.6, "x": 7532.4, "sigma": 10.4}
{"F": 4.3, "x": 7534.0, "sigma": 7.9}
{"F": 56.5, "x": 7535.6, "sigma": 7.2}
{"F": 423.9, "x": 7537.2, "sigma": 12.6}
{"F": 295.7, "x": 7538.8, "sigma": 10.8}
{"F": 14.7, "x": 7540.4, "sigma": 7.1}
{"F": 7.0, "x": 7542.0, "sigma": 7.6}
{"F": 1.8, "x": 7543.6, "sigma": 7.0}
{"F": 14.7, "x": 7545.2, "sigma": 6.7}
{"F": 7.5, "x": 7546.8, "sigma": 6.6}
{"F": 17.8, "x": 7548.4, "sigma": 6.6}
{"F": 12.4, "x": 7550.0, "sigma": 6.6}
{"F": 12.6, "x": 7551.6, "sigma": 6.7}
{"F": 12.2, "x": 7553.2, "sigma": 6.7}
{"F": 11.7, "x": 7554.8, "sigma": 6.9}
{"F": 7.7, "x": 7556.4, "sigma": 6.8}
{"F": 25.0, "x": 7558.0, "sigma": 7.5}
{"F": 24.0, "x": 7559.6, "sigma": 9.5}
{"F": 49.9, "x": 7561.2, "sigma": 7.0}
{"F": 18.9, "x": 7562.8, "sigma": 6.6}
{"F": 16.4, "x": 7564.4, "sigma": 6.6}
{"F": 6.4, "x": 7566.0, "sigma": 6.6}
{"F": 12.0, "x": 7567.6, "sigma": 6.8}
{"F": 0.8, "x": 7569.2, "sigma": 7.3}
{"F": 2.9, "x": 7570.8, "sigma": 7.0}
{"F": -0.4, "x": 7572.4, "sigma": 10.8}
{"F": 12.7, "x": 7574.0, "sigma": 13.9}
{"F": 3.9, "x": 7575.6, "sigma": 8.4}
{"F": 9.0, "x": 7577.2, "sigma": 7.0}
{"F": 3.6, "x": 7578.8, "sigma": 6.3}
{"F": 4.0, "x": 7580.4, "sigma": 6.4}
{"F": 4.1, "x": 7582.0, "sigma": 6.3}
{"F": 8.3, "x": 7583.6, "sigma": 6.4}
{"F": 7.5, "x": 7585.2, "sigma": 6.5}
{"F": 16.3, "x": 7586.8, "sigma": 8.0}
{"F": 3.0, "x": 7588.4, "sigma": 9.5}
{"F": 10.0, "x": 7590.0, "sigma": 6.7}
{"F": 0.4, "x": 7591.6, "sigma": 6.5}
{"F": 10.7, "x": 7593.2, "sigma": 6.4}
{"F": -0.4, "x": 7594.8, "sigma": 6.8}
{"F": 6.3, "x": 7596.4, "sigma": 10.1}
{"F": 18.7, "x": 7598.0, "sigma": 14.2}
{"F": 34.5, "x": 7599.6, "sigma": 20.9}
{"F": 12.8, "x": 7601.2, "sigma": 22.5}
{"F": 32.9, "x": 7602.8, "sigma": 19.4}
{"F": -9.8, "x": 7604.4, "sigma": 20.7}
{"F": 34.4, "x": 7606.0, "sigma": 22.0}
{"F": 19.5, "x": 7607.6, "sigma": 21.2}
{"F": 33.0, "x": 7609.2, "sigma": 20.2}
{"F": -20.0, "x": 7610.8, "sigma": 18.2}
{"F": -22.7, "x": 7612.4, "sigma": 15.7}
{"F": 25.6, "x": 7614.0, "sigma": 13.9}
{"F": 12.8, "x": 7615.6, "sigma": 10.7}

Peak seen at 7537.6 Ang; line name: Halpha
